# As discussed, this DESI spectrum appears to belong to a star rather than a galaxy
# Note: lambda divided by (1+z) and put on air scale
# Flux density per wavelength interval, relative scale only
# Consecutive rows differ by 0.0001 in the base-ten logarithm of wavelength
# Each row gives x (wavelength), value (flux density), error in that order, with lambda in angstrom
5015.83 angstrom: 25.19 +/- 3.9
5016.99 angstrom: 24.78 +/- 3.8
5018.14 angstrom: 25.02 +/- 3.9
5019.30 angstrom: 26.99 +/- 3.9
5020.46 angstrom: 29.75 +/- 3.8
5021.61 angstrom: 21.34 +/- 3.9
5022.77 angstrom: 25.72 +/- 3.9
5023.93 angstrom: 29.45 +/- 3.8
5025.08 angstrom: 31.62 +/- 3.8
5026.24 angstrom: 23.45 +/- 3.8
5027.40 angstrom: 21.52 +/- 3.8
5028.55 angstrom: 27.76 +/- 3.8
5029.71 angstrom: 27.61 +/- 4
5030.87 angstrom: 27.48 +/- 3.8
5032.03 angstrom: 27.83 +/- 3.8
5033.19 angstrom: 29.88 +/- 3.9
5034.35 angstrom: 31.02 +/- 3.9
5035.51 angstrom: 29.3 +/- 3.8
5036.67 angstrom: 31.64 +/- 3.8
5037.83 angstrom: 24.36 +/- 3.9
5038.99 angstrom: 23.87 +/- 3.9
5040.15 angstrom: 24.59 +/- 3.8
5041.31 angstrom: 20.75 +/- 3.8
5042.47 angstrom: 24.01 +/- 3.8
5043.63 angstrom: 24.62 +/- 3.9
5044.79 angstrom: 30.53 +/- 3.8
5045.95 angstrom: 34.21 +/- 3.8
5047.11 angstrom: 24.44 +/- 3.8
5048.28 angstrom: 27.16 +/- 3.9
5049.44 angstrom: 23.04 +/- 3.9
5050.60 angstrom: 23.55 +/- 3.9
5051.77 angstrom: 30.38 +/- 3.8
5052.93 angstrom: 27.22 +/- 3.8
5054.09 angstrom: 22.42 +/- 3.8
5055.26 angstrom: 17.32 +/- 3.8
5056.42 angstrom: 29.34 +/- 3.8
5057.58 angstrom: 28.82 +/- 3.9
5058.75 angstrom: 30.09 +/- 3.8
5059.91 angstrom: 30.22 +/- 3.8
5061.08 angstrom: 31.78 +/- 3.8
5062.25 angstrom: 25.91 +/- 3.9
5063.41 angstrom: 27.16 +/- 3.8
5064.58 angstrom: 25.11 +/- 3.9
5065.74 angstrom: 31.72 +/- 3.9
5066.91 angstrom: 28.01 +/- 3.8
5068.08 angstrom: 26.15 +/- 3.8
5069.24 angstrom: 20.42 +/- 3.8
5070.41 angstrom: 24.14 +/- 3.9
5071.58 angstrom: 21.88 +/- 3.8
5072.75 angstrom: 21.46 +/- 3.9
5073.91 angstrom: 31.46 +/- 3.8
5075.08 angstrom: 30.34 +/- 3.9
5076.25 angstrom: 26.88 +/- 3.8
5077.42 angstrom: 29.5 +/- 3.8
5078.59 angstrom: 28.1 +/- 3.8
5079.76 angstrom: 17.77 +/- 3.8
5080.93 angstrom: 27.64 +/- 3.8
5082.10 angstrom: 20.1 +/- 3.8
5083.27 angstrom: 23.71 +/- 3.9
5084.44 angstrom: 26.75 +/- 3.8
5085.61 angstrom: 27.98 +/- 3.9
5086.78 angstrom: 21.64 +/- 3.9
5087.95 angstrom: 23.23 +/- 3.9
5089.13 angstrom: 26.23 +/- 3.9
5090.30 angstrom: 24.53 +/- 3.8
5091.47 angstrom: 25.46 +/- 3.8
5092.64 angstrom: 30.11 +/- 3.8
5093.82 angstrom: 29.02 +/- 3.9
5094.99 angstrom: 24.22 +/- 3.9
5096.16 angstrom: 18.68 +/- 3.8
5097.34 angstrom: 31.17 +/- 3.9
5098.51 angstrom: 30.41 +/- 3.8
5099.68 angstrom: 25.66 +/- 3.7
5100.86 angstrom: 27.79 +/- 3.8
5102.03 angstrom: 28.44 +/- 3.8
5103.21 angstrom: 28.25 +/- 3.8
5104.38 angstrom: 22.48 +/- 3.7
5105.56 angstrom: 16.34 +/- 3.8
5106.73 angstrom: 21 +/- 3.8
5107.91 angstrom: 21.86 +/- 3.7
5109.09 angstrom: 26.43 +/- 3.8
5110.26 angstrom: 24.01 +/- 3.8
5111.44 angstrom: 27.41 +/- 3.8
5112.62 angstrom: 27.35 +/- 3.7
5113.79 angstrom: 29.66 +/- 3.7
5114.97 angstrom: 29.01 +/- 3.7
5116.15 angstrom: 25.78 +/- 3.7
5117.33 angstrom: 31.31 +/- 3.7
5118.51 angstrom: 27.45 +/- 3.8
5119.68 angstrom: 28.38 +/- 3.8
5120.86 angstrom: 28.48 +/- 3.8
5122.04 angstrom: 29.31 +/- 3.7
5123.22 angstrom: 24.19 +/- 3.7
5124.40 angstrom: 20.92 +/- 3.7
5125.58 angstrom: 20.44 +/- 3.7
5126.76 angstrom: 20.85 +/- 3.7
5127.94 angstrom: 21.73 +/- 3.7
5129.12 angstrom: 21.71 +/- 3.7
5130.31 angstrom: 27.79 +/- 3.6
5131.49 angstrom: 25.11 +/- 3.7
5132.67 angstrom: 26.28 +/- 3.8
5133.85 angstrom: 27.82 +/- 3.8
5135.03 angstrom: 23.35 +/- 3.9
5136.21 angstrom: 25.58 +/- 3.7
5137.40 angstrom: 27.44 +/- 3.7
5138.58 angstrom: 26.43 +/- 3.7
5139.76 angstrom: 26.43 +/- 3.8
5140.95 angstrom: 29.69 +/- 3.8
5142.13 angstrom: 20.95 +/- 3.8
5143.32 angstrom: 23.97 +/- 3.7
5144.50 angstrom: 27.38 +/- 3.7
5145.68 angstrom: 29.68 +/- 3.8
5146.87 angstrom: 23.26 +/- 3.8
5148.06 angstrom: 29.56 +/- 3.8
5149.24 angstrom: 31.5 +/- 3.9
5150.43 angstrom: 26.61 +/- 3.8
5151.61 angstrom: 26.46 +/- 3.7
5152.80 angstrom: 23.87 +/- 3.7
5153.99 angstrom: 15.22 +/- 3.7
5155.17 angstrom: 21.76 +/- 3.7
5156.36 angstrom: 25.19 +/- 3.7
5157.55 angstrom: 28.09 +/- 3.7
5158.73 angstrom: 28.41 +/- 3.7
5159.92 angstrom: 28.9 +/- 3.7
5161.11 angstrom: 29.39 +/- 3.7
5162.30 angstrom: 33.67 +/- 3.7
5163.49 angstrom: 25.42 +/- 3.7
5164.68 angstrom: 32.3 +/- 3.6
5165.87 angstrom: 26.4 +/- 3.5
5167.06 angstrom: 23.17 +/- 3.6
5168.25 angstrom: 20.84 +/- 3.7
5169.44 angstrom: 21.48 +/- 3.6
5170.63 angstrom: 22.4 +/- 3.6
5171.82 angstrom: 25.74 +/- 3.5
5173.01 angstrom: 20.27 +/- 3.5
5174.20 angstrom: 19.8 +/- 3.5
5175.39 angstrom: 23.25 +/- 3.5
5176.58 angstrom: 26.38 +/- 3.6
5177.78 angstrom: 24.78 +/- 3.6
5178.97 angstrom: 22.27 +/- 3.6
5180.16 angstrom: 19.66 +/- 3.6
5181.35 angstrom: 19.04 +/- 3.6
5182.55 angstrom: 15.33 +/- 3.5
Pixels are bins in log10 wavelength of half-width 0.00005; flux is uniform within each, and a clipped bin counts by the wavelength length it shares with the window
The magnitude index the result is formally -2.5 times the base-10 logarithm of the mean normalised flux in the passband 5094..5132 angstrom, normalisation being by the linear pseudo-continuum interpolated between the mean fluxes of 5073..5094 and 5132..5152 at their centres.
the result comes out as 0.04 mag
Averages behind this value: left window 26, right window 26.6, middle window 25.5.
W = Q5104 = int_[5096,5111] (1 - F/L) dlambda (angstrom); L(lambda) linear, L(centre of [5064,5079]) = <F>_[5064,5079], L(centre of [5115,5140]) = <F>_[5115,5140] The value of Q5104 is 0.6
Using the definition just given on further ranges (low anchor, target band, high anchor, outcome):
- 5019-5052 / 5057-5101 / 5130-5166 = 0.61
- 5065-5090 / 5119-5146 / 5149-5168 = 0.81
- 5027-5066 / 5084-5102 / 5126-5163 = 0.13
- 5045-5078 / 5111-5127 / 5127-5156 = -0.50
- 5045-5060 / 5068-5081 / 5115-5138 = 0.51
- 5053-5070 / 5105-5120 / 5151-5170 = 0.21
